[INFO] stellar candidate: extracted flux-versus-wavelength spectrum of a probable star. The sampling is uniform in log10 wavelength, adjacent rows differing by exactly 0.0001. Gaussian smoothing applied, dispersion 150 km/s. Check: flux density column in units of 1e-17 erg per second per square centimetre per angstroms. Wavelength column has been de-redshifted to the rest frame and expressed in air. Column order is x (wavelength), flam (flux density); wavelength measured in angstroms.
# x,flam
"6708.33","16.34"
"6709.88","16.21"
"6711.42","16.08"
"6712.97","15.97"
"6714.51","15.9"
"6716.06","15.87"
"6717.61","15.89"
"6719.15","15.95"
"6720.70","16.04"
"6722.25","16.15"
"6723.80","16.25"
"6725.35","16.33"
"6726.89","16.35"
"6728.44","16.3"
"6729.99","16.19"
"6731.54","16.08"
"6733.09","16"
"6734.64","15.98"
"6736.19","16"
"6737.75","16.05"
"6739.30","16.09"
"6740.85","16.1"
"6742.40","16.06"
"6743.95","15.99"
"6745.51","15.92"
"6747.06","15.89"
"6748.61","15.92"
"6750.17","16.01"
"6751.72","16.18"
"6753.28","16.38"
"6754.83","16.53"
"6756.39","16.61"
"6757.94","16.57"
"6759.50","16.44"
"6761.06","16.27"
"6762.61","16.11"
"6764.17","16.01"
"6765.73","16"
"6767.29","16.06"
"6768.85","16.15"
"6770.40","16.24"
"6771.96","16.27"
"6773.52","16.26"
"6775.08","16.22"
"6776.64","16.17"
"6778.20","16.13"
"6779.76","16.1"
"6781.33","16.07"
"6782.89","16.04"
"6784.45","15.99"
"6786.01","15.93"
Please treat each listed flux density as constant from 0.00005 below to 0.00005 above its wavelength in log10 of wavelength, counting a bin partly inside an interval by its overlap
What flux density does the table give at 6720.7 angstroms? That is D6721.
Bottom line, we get 16.04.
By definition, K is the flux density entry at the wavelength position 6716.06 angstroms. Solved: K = 15.87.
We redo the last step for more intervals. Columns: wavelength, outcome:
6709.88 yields 16.21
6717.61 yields 15.89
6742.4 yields 16.06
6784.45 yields 15.99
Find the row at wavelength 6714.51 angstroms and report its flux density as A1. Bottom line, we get 15.9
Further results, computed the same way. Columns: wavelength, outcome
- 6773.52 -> 16.26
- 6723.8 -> 16.25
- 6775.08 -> 16.22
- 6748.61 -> 15.92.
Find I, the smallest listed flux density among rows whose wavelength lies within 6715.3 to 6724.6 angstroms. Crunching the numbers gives 15.87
